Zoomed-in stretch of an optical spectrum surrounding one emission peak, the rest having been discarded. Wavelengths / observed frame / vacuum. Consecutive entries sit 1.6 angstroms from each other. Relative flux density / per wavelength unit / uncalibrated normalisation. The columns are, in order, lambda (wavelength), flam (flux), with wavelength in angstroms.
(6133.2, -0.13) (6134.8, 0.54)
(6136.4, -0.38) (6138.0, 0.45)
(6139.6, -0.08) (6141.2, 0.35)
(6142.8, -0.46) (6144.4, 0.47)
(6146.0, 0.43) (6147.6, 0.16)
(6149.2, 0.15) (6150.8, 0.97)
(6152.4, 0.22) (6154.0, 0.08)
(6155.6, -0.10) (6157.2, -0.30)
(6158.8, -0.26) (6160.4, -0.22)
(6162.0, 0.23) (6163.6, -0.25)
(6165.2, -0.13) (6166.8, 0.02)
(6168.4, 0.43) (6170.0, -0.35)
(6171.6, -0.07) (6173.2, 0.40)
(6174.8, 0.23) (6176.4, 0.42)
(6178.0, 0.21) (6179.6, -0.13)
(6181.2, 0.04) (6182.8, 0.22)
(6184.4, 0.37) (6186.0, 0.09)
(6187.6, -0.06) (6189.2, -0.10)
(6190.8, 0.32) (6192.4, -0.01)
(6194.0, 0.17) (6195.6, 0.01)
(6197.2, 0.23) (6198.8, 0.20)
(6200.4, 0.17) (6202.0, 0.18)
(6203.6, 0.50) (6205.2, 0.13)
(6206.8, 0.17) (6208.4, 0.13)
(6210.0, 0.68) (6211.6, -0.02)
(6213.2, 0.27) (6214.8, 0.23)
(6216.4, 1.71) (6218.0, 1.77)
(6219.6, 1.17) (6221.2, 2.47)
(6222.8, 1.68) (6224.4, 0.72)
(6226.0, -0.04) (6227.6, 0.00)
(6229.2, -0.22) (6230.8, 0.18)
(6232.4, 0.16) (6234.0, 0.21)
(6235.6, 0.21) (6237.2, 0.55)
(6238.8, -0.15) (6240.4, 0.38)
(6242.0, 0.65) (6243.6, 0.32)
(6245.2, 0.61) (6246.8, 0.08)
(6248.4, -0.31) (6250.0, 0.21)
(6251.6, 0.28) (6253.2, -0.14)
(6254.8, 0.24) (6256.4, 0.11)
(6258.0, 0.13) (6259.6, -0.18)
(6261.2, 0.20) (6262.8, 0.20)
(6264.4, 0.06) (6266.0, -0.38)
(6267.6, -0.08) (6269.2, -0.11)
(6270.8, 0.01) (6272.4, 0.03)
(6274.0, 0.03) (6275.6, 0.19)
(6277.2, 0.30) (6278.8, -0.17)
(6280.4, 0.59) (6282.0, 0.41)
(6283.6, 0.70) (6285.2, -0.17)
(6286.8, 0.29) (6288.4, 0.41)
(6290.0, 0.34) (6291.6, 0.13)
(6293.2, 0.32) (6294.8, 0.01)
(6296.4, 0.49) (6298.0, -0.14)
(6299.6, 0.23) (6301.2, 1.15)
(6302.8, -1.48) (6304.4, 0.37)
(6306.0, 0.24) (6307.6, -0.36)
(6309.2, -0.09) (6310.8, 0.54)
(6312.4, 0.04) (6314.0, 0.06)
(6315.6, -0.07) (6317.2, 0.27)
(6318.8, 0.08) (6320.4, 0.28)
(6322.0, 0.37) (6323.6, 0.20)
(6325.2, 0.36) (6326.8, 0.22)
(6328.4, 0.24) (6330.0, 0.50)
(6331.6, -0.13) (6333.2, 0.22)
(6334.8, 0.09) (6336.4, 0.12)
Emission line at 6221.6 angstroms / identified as [O II] 3727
